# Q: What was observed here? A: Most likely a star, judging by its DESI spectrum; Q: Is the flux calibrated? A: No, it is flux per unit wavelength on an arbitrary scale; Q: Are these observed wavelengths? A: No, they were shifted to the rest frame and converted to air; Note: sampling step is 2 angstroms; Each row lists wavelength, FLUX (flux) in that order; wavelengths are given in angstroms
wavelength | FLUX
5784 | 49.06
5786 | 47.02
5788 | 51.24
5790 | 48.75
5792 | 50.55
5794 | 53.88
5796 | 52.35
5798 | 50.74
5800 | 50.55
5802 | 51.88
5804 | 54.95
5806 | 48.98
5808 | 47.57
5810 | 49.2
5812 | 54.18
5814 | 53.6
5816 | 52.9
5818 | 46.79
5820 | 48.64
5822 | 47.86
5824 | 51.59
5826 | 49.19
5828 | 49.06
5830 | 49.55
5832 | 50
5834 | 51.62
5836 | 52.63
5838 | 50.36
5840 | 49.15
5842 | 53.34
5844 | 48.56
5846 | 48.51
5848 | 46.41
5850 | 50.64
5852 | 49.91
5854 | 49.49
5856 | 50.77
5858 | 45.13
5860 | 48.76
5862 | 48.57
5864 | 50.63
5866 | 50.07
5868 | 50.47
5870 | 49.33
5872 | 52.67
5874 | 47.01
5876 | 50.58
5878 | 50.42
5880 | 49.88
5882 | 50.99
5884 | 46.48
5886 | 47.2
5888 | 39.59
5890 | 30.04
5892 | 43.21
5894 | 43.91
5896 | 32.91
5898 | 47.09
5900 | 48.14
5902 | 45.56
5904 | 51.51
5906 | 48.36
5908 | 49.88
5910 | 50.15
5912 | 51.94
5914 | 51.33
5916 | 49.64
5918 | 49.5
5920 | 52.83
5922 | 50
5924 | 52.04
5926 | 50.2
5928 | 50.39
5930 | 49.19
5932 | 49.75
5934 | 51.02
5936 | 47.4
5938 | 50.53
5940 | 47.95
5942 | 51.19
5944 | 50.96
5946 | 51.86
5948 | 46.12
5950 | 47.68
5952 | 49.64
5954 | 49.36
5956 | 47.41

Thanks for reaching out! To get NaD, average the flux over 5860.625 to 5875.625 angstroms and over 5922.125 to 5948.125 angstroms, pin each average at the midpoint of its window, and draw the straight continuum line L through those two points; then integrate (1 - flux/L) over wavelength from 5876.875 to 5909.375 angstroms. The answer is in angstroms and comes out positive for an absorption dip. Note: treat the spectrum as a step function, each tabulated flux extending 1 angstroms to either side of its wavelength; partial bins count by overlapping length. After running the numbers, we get 2.93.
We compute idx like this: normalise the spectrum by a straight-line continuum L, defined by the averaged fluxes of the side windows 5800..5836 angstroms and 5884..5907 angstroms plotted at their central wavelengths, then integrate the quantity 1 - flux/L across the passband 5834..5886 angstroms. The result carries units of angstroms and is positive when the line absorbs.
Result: -3.25 angstroms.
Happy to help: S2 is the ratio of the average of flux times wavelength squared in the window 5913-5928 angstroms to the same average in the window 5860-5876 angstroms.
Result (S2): 1.0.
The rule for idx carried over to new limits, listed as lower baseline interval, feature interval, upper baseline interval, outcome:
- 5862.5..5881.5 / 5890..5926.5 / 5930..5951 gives 1.5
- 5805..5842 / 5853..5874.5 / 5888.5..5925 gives -0.3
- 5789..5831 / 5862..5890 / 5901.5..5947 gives 1.2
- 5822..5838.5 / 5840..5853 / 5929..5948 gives 0.2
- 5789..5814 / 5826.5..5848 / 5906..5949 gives 0.4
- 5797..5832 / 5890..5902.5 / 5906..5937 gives 2.0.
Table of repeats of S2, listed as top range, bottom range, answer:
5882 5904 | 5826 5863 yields 0.89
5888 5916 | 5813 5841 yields 0.93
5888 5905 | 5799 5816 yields 0.85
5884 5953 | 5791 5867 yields 0.98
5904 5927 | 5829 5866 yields 1.04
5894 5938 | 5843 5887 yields 1.01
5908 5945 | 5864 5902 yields 1.11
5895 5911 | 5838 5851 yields 0.96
